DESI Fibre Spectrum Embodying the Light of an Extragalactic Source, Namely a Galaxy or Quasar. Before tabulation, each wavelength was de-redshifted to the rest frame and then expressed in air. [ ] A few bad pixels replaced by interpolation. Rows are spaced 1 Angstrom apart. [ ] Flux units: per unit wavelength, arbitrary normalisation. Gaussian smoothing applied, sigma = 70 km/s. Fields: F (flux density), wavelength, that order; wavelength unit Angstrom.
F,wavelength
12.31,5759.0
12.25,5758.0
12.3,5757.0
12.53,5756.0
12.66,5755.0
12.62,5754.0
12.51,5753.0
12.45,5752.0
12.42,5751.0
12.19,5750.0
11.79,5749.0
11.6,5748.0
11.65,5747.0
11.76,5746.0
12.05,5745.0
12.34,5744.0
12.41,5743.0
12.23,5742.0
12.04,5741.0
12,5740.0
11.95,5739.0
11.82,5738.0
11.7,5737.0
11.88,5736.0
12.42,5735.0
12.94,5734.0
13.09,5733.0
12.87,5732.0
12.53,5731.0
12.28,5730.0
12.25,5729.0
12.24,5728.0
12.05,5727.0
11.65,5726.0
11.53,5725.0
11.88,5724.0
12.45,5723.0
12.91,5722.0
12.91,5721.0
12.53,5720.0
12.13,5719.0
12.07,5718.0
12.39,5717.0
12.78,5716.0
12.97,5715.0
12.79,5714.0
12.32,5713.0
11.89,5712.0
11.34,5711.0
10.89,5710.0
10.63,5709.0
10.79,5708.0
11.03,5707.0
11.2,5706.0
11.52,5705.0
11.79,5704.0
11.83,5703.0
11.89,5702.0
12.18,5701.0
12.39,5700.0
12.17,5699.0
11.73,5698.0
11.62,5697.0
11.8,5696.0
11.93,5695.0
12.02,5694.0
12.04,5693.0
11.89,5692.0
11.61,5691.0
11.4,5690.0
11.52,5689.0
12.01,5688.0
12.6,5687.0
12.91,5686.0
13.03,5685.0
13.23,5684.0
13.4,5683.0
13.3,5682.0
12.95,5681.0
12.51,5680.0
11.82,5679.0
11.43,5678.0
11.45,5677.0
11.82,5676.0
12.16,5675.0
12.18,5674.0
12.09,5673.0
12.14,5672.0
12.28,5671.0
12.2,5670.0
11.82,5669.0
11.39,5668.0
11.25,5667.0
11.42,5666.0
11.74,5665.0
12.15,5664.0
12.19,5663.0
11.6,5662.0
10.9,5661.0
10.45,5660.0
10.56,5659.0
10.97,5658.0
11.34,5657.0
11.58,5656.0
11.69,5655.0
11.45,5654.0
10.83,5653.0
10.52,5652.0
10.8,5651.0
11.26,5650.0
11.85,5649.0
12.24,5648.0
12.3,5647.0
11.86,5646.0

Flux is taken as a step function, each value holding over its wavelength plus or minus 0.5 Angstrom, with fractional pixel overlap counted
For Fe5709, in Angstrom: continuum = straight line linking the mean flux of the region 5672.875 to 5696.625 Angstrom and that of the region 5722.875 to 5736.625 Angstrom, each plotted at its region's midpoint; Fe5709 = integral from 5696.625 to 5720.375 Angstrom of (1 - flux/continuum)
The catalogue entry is 0.7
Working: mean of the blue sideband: 12.2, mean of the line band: 11.9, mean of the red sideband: 12.3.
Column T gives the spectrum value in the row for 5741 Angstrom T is 12.04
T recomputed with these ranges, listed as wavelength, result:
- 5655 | 11.69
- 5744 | 12.34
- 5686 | 12.91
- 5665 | 11.74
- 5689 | 11.52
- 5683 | 13.4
